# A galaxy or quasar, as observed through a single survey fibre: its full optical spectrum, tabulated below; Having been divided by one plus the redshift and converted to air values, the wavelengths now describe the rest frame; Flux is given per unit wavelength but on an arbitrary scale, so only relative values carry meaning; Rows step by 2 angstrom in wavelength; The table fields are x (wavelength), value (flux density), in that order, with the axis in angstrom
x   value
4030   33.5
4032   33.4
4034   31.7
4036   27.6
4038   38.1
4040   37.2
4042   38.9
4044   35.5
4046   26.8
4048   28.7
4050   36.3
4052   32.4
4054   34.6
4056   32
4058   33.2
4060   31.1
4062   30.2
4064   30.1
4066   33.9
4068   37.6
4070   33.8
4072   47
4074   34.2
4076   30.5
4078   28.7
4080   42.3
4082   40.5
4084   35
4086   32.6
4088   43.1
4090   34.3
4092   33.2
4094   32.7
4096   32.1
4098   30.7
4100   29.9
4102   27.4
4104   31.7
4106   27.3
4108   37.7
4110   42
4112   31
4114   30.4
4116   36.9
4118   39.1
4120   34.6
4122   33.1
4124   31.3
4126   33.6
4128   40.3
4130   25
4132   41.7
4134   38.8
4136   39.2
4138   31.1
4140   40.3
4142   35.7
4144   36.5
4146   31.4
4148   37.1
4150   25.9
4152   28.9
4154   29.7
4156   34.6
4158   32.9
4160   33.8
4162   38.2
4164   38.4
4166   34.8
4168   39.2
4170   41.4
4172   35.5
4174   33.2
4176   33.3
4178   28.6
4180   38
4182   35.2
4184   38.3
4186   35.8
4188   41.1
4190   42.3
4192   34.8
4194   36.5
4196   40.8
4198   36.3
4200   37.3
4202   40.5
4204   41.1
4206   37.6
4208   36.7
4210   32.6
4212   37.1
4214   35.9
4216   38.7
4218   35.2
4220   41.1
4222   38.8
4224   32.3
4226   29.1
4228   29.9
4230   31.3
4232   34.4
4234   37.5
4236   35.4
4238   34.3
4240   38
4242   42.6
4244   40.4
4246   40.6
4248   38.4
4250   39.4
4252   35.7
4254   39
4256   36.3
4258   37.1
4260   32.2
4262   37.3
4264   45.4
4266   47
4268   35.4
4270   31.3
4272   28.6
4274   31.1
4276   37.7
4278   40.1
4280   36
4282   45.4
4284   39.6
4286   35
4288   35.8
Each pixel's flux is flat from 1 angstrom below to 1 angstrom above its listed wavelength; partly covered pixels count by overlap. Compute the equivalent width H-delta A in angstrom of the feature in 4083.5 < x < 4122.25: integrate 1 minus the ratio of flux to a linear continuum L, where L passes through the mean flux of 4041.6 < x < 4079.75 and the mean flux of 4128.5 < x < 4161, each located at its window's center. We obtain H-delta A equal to 0.0 angstrom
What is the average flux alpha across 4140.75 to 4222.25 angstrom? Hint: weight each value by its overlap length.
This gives 36.1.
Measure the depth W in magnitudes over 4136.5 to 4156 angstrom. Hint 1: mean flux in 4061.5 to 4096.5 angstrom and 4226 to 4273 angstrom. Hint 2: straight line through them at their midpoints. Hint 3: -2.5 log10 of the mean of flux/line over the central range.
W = 0.08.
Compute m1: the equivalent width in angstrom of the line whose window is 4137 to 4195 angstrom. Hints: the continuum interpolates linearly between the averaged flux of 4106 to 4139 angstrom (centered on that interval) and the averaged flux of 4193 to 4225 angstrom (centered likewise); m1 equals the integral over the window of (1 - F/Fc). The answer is 1.63 angstrom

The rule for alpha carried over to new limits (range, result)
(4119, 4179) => 34.6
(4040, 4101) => 34.1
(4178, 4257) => 37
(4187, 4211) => 38.1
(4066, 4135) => 34.7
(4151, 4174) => 35.1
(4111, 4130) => 34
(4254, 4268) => 38.9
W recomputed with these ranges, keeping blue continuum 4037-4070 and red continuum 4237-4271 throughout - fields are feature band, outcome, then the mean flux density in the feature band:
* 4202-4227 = 0.02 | 36.5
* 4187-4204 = -0.06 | 38.8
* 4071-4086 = -0.08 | 36.6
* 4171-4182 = 0.08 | 33.9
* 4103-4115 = 0.05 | 33.4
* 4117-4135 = 0.00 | 35.3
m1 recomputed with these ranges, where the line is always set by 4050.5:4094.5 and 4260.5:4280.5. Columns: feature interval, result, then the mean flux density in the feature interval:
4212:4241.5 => 0.9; 35.3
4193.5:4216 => -0.9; 37.6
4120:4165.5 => 1.3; 34.4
